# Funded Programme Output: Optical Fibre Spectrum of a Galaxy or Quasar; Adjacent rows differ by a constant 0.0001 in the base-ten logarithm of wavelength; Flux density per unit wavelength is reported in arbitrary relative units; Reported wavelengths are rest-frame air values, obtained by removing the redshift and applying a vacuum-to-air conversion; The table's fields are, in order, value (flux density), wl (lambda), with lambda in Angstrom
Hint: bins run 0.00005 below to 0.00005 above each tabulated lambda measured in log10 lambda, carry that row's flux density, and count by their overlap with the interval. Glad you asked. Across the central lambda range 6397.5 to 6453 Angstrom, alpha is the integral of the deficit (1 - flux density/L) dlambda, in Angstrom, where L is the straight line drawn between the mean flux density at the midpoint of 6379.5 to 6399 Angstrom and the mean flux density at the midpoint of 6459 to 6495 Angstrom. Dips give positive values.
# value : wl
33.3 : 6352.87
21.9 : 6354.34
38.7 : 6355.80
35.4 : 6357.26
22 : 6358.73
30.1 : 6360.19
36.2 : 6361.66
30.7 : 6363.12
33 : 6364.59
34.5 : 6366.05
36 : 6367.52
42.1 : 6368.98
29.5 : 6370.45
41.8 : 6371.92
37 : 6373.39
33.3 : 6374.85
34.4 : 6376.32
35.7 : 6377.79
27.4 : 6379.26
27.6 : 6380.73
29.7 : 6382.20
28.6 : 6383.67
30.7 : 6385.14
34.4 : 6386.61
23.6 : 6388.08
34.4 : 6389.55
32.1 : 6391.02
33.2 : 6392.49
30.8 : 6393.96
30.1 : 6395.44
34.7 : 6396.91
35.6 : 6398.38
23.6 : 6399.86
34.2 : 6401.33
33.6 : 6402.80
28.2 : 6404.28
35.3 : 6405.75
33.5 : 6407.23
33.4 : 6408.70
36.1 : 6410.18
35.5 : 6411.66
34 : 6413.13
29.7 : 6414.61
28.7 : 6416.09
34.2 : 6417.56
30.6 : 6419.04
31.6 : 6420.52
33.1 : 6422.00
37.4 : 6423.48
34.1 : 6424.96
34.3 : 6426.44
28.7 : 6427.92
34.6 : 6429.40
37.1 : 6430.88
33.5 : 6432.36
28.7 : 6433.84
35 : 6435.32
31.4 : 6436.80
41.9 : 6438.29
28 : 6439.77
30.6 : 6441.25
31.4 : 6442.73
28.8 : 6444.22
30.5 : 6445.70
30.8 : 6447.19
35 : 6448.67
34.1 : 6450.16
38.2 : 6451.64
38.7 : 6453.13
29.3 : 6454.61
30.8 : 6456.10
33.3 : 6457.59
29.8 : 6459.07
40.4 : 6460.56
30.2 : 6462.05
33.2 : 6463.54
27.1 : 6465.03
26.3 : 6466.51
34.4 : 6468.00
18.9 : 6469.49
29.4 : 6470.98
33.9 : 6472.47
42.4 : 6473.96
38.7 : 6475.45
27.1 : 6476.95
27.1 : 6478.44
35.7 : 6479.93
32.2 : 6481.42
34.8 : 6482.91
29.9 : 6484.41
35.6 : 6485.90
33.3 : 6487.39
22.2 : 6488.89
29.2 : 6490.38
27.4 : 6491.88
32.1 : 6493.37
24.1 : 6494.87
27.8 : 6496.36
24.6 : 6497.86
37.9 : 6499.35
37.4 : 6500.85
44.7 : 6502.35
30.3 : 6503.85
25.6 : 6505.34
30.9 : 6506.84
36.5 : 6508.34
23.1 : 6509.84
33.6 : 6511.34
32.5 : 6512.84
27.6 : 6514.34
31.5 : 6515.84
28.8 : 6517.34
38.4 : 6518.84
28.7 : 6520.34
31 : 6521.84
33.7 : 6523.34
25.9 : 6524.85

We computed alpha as -3.2 Angstrom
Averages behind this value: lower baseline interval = 31.1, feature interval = 32.9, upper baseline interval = 31.1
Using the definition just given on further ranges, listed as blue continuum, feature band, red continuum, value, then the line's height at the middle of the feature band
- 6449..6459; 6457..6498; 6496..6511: 2.7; 33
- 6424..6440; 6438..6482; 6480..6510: 0.5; 32.6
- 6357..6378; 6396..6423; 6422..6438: 1.0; 33.8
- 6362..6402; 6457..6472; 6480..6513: 0.6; 31.6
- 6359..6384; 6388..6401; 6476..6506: 0.6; 32.8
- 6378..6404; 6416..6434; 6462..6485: -1.2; 31.1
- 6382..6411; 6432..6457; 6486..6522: -1.1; 31.4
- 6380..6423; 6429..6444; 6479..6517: -0.7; 31.6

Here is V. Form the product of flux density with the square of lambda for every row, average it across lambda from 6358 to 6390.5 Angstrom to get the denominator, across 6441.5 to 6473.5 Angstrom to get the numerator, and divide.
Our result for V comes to 1.0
